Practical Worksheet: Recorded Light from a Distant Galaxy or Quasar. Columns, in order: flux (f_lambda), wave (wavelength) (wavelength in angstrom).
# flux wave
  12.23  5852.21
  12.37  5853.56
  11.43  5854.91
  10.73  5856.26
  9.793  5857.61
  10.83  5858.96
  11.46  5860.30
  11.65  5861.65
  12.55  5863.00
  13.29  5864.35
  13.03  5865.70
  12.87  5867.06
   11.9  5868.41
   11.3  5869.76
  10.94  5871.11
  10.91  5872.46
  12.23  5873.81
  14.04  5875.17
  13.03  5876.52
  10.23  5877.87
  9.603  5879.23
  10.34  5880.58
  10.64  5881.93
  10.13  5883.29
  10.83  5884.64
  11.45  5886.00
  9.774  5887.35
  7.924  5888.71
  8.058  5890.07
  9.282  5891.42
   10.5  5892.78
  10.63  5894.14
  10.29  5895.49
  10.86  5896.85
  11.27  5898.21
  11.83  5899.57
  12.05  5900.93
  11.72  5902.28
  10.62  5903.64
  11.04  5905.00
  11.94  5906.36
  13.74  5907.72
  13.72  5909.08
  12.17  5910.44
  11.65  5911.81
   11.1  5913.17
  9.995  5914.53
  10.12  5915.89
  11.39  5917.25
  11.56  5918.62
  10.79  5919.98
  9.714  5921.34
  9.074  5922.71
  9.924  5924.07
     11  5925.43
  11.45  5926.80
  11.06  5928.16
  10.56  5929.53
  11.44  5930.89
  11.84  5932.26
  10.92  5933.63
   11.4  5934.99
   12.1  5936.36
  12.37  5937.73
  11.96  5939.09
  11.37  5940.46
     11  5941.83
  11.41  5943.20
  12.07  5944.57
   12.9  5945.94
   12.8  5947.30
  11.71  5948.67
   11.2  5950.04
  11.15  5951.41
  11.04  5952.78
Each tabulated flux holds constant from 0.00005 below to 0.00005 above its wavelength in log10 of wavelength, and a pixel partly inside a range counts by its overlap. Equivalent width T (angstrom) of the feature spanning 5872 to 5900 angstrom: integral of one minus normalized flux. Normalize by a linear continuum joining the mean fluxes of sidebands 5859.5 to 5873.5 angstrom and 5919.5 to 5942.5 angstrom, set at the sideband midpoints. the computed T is 2.6 angstrom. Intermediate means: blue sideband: 12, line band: 10.6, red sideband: 11.1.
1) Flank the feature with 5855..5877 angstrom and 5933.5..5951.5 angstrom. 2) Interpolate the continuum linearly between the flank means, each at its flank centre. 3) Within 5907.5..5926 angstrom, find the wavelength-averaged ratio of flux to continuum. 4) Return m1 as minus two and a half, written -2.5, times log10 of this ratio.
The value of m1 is 0.07 mag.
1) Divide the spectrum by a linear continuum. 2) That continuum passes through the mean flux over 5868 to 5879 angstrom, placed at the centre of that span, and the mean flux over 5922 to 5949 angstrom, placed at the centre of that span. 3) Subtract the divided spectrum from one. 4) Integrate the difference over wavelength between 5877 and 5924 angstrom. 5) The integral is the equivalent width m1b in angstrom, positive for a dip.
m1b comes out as 3.3 angstrom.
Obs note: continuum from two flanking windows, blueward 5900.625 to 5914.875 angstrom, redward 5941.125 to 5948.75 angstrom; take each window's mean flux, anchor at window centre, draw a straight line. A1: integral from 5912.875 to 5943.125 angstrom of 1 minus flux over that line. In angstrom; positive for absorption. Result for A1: 2.3 angstrom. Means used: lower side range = 11.8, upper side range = 12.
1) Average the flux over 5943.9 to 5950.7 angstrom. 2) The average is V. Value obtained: 12.2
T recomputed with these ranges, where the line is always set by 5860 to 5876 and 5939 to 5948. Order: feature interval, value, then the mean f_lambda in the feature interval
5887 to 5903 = 2.3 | 10.4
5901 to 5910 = 0.0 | 12.1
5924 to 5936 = 0.8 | 11.2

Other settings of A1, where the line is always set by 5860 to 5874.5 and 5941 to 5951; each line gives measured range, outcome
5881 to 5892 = 2.0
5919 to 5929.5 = 1.3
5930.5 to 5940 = 0.1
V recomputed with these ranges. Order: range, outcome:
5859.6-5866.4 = 12.4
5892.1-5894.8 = 10.5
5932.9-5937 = 11.5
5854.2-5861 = 10.9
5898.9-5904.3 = 11.6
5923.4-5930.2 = 10.8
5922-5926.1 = 10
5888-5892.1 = 8.42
